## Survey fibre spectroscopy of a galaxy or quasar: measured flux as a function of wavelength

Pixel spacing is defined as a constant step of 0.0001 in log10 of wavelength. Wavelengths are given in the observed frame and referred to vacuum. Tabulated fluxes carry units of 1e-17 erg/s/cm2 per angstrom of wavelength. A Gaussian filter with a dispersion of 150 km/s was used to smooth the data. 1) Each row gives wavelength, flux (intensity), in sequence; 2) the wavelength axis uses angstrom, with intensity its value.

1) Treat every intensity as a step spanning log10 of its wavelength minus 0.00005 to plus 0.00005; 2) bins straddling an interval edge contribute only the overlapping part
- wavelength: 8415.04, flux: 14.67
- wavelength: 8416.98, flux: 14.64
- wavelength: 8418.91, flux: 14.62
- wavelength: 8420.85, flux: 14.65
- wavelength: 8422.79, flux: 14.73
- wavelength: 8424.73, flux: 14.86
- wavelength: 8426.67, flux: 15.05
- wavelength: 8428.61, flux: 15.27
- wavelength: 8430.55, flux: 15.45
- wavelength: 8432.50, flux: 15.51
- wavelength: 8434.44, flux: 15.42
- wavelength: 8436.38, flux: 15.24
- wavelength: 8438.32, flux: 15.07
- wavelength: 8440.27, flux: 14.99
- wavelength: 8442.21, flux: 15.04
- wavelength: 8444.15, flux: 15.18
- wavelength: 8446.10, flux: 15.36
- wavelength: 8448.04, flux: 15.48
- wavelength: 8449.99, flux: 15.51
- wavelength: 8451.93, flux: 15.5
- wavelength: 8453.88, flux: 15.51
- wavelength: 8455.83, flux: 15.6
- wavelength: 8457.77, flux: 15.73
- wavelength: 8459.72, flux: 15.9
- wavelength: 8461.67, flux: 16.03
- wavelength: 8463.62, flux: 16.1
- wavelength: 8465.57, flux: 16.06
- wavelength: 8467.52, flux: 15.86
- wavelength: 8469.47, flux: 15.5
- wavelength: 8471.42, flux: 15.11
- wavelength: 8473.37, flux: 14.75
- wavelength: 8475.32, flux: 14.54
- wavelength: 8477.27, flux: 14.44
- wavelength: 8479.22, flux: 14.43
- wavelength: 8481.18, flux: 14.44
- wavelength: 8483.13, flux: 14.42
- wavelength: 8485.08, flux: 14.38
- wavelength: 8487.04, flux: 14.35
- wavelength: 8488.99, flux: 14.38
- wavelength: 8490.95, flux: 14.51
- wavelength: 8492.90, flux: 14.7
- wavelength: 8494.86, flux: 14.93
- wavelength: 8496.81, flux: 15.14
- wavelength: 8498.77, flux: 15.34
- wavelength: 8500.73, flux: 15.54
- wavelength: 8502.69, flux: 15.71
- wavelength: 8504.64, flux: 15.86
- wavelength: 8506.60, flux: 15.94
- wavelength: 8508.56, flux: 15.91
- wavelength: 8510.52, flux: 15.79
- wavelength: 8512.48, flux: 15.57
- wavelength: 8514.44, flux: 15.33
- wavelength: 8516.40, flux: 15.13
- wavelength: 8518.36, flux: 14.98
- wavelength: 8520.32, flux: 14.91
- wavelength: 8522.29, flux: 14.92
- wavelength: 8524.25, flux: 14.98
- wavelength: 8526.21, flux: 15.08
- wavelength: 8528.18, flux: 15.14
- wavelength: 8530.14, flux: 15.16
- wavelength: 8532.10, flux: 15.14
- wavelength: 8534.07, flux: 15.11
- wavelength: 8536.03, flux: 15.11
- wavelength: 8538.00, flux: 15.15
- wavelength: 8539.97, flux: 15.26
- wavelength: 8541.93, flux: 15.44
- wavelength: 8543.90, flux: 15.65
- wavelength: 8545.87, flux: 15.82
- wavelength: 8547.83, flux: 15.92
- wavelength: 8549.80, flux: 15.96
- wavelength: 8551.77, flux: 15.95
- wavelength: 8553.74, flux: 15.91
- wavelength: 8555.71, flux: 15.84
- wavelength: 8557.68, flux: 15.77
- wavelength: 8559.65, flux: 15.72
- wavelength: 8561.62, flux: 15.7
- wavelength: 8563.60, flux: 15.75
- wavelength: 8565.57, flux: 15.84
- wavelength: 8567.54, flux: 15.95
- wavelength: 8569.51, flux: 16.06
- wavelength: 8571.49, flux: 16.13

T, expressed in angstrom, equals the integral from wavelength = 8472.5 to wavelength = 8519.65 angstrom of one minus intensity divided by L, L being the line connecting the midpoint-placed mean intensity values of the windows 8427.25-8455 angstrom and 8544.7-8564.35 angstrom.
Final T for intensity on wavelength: 1.7 angstrom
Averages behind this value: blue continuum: 15.3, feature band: 15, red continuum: 15.8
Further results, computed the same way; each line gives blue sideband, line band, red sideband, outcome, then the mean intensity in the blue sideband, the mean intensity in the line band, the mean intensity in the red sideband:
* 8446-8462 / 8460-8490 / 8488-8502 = 0.5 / 15.6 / 15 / 14.9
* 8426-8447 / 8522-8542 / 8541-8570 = 0.7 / 15.2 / 15.1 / 15.8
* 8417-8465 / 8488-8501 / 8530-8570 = 0.5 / 15.3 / 14.9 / 15.6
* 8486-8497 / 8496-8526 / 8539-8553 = -0.8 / 14.6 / 15.4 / 15.7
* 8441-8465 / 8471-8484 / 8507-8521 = 0.8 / 15.6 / 14.6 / 15.4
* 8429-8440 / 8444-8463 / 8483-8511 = -0.4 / 15.3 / 15.6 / 15.1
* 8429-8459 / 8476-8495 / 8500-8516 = 1.3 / 15.4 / 14.5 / 15.7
